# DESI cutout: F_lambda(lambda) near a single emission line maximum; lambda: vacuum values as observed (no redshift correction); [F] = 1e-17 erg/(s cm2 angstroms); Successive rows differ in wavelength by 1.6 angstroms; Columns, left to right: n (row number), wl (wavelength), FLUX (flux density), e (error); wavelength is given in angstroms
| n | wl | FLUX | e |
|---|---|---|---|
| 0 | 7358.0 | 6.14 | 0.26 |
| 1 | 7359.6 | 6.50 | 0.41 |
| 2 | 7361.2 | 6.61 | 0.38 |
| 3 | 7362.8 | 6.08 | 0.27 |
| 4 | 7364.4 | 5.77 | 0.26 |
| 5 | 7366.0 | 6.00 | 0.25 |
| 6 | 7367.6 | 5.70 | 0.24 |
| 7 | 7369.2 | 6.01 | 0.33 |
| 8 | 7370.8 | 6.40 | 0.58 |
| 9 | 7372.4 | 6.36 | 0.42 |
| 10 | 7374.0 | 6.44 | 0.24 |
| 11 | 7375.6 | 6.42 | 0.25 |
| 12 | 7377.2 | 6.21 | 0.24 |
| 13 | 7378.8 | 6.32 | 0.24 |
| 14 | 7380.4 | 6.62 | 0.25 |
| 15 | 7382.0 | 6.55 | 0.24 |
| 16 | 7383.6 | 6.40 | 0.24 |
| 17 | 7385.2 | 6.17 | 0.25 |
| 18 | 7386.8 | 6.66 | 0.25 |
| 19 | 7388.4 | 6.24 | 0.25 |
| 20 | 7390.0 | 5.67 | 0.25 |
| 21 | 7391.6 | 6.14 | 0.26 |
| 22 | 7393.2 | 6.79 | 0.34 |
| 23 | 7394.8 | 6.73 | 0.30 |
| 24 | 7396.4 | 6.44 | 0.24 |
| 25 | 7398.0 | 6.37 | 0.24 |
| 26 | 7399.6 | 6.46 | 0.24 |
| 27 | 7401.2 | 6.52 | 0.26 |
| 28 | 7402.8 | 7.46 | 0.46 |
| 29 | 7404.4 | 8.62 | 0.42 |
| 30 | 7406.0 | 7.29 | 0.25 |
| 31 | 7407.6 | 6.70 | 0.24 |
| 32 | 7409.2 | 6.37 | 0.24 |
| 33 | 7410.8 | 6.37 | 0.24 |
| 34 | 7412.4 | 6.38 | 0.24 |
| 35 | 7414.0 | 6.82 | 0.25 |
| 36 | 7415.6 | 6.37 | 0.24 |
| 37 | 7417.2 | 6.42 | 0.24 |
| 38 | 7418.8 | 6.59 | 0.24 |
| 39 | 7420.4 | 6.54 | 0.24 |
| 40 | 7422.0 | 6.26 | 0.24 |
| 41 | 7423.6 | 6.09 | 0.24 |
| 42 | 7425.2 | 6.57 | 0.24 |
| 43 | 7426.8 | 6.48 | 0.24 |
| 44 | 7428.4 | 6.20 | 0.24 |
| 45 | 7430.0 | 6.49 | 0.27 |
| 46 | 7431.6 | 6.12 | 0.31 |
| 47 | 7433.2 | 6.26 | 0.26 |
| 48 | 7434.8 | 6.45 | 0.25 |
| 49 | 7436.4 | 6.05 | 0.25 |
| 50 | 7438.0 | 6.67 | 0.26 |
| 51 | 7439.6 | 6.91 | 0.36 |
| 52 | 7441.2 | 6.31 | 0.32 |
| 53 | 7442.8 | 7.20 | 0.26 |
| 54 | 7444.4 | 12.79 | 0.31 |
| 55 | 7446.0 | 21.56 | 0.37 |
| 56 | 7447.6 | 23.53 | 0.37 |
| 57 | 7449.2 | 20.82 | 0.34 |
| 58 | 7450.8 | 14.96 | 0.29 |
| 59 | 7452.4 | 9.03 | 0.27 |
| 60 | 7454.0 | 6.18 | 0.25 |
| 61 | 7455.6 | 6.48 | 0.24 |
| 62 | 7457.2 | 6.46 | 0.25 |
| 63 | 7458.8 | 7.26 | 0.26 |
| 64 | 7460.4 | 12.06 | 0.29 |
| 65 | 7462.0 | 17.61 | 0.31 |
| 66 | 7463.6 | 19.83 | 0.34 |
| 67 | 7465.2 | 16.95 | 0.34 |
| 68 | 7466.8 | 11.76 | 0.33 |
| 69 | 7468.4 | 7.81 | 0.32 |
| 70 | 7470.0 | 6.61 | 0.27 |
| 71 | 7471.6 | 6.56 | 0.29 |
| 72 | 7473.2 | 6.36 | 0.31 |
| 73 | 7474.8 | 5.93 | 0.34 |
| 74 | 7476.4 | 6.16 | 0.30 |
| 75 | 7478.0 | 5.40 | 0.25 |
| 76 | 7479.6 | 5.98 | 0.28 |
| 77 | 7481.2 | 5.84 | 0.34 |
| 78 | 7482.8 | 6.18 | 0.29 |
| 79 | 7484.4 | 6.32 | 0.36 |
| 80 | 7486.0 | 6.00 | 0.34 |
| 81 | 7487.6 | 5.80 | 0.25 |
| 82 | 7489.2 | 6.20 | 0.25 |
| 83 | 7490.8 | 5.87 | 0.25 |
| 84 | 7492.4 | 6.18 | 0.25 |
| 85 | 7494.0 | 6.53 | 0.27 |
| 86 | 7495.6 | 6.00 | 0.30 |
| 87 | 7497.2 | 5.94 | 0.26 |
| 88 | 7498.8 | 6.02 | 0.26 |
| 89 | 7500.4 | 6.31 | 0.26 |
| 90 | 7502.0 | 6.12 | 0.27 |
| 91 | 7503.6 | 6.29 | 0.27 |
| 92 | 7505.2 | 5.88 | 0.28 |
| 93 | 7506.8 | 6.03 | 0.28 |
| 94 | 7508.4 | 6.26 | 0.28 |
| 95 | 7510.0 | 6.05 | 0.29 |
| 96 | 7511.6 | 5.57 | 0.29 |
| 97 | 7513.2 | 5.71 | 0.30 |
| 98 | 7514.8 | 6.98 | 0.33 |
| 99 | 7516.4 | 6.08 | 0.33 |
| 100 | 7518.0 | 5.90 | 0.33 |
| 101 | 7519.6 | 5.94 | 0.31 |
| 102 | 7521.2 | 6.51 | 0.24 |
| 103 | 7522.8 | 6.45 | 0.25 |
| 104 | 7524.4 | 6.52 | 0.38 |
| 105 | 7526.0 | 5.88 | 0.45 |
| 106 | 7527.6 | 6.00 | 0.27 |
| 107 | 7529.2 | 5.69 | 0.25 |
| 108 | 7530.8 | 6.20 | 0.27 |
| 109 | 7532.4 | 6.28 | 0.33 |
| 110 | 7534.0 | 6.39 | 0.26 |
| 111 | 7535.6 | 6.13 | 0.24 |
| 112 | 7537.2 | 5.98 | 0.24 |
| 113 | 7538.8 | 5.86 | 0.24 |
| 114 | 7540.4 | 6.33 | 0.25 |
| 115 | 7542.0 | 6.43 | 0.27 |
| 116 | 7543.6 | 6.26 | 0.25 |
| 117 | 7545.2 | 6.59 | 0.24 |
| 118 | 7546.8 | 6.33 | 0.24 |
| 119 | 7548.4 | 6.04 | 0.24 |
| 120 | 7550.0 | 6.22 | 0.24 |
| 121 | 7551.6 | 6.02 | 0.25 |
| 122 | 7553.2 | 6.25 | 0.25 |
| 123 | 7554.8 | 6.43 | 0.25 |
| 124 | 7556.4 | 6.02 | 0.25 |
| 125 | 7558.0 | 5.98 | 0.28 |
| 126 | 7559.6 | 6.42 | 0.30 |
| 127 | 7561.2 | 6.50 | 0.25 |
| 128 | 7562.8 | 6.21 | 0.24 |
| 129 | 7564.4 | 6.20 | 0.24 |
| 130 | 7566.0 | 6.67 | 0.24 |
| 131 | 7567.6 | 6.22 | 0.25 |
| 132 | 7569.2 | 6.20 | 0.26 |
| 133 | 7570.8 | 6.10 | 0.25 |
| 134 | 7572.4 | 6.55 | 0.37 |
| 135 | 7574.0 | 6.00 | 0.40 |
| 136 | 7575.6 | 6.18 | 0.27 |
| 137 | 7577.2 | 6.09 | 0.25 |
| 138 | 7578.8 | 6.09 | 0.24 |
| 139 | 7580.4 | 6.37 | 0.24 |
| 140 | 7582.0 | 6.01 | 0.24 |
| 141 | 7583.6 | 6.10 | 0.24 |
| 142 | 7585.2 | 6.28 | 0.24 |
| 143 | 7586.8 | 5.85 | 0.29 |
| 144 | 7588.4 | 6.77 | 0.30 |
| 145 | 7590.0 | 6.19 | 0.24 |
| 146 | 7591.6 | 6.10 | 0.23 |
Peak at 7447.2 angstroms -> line [S II]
